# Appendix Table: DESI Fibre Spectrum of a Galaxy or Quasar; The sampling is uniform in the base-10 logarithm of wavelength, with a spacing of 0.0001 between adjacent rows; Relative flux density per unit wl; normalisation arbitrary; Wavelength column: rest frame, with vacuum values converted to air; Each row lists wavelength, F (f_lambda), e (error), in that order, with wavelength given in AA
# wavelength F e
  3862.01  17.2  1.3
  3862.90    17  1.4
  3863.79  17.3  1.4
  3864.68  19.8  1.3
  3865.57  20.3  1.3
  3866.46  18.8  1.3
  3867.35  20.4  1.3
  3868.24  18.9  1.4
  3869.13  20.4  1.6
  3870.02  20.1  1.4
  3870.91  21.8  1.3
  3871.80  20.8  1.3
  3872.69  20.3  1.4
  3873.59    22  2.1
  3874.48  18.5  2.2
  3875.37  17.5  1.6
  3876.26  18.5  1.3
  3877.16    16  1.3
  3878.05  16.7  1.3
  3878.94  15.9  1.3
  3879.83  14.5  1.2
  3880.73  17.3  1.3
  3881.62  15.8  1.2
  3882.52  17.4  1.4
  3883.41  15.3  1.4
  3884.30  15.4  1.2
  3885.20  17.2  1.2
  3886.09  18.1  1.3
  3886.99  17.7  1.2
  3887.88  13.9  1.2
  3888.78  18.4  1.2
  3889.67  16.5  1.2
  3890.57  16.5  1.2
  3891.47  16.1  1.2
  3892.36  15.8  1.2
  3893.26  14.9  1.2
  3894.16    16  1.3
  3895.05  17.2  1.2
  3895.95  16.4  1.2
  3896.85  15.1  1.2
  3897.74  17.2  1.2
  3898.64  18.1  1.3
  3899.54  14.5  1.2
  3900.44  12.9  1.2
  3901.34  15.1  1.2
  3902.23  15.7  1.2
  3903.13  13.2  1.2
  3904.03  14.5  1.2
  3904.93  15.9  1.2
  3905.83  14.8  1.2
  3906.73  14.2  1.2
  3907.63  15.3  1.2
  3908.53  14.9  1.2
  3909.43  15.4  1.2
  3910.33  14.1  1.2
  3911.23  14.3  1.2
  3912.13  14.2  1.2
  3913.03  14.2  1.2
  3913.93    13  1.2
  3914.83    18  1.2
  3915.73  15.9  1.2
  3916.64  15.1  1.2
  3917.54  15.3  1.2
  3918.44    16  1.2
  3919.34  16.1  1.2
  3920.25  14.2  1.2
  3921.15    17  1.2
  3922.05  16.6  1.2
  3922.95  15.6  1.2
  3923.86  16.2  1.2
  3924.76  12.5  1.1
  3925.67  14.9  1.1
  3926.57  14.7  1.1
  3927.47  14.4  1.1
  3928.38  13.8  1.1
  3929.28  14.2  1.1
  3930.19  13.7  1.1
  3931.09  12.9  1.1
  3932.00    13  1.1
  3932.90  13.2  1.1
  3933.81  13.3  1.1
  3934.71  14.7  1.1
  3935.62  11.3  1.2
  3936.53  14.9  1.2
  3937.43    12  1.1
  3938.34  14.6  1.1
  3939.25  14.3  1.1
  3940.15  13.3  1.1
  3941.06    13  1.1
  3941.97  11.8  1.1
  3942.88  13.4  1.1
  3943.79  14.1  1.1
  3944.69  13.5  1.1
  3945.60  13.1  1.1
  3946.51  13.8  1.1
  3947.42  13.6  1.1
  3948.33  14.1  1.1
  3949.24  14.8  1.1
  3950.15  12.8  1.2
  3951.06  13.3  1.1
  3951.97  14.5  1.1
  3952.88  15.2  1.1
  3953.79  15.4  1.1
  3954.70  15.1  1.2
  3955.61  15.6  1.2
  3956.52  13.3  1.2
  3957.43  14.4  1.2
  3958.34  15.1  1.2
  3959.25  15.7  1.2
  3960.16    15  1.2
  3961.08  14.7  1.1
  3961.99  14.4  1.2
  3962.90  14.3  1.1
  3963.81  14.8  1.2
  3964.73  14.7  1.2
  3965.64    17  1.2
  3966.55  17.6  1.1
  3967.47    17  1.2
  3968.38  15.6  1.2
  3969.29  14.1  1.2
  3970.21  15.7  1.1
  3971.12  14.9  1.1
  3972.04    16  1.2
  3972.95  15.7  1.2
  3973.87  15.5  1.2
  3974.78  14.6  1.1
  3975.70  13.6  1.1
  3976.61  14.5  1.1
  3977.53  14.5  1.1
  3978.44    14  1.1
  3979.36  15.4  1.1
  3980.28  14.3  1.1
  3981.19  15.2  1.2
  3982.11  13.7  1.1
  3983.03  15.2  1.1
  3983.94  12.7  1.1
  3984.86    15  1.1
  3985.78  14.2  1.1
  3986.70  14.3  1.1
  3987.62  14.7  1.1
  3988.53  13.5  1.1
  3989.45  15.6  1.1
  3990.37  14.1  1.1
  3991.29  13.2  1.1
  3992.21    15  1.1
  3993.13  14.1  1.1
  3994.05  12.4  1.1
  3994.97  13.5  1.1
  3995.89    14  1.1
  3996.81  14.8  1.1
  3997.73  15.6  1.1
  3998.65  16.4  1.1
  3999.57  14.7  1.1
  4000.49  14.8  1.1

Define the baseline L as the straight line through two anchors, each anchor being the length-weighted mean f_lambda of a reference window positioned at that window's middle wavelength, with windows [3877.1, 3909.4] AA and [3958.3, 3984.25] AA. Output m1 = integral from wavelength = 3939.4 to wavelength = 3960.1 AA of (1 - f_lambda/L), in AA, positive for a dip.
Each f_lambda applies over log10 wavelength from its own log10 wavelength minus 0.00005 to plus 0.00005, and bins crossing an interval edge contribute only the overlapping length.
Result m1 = 1.6 AA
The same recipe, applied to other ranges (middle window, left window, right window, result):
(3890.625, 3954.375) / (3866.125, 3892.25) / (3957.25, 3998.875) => 7.3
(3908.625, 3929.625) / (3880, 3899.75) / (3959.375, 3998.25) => 1.1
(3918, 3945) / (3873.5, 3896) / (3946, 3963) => 2.0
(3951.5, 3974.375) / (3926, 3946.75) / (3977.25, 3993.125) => -2.1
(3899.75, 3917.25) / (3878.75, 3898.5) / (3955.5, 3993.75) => 1.3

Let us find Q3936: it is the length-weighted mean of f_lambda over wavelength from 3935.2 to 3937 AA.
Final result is 13.1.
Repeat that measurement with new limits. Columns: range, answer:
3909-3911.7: 14.6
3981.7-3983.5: 14.5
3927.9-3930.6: 13.9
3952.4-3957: 14.9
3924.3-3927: 14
